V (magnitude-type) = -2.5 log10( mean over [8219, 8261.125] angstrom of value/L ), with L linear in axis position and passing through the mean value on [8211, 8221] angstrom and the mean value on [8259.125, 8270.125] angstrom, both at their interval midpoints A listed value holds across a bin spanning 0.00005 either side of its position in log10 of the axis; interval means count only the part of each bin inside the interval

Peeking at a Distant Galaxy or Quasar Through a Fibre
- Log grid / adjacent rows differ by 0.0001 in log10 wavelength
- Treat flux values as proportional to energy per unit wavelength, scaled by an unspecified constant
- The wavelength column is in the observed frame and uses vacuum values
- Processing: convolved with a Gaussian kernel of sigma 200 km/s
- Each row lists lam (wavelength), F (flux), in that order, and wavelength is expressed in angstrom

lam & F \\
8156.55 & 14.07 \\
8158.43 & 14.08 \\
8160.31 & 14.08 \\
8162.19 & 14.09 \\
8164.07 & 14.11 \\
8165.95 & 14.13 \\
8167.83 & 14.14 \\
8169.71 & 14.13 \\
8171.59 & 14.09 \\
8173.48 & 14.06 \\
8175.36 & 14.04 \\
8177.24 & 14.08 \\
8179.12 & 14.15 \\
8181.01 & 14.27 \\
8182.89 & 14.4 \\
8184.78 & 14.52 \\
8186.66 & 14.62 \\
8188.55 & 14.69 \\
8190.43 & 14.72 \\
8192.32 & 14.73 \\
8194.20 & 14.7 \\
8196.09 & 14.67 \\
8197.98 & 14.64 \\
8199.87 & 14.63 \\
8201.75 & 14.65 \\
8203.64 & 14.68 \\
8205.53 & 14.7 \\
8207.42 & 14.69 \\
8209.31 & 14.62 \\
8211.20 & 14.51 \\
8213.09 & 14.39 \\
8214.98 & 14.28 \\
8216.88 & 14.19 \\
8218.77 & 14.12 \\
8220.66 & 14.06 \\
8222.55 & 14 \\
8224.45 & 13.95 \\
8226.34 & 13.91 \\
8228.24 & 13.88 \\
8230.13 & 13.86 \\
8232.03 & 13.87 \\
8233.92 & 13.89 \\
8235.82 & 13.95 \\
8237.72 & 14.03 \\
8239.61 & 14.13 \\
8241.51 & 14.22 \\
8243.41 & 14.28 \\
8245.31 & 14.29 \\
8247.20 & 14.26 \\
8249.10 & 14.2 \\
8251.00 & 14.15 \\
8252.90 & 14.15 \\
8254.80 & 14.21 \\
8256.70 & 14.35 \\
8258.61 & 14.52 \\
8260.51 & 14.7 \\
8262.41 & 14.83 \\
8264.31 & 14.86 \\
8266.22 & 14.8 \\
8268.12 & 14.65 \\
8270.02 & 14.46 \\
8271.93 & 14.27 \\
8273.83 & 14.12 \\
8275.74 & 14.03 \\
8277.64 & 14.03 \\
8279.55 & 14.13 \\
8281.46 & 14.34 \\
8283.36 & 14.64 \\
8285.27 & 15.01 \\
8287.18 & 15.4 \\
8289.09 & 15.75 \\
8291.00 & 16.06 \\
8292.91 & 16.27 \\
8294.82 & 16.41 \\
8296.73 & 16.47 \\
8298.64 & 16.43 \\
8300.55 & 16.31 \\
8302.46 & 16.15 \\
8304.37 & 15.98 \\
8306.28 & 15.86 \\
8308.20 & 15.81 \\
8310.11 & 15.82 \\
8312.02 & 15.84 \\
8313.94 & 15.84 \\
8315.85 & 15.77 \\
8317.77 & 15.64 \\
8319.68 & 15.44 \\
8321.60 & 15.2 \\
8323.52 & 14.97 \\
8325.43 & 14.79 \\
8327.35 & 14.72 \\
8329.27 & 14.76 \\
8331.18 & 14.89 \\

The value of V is 0.03 mag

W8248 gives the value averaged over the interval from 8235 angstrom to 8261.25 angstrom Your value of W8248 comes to 14.2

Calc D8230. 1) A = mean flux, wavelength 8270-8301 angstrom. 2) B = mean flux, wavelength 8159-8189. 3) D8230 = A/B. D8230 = 1.07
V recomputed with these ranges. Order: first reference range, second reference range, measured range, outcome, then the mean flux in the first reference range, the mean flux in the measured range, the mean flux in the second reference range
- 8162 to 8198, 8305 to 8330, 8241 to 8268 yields 0.04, 14.3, 14.4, 15.4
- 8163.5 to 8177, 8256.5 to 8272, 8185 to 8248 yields 0.00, 14.1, 14.3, 14.6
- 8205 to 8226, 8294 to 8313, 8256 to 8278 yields 0.06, 14.3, 14.5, 16.1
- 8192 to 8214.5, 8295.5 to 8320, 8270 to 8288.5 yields 0.08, 14.6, 14.5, 16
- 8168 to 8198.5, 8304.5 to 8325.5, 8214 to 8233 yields 0.06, 14.4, 14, 15.6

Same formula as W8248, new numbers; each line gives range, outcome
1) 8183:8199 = 14.6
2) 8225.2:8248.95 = 14.1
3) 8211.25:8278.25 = 14.2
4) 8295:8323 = 15.9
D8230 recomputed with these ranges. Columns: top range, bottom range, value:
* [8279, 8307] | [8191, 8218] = 1.08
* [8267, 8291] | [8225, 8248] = 1.04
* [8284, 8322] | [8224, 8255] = 1.13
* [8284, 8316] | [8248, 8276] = 1.11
